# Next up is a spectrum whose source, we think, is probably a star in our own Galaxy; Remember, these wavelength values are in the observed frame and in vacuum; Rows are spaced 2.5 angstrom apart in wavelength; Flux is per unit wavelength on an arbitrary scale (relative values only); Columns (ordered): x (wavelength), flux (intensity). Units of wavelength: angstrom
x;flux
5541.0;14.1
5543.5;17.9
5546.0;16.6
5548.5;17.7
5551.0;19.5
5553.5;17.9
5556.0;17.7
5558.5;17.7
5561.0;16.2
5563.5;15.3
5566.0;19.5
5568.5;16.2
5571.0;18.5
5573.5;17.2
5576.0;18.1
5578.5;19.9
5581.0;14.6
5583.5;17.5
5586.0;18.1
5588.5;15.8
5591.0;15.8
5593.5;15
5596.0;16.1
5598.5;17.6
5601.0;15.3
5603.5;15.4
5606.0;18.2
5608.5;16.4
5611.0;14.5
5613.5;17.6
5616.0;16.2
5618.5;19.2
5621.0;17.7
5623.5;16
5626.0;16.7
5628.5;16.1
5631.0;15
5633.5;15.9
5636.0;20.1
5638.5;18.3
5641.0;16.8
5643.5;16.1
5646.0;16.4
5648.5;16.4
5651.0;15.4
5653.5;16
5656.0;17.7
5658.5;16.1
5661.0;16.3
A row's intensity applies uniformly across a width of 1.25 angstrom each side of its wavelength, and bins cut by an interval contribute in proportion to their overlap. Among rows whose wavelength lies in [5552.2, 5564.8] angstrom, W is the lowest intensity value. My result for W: 15.3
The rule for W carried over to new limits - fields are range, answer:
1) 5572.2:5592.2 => 14.6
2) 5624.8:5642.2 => 15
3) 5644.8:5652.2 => 15.4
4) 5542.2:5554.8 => 16.6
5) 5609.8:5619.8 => 14.5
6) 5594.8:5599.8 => 16.1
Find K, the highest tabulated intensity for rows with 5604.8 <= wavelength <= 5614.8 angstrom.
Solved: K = 18.2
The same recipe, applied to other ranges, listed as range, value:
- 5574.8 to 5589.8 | 19.9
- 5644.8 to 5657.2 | 17.7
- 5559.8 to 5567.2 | 19.5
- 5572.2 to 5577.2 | 18.1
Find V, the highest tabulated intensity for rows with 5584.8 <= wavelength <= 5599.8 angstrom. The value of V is 18.1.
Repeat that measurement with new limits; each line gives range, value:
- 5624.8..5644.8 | 20.1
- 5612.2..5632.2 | 19.2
